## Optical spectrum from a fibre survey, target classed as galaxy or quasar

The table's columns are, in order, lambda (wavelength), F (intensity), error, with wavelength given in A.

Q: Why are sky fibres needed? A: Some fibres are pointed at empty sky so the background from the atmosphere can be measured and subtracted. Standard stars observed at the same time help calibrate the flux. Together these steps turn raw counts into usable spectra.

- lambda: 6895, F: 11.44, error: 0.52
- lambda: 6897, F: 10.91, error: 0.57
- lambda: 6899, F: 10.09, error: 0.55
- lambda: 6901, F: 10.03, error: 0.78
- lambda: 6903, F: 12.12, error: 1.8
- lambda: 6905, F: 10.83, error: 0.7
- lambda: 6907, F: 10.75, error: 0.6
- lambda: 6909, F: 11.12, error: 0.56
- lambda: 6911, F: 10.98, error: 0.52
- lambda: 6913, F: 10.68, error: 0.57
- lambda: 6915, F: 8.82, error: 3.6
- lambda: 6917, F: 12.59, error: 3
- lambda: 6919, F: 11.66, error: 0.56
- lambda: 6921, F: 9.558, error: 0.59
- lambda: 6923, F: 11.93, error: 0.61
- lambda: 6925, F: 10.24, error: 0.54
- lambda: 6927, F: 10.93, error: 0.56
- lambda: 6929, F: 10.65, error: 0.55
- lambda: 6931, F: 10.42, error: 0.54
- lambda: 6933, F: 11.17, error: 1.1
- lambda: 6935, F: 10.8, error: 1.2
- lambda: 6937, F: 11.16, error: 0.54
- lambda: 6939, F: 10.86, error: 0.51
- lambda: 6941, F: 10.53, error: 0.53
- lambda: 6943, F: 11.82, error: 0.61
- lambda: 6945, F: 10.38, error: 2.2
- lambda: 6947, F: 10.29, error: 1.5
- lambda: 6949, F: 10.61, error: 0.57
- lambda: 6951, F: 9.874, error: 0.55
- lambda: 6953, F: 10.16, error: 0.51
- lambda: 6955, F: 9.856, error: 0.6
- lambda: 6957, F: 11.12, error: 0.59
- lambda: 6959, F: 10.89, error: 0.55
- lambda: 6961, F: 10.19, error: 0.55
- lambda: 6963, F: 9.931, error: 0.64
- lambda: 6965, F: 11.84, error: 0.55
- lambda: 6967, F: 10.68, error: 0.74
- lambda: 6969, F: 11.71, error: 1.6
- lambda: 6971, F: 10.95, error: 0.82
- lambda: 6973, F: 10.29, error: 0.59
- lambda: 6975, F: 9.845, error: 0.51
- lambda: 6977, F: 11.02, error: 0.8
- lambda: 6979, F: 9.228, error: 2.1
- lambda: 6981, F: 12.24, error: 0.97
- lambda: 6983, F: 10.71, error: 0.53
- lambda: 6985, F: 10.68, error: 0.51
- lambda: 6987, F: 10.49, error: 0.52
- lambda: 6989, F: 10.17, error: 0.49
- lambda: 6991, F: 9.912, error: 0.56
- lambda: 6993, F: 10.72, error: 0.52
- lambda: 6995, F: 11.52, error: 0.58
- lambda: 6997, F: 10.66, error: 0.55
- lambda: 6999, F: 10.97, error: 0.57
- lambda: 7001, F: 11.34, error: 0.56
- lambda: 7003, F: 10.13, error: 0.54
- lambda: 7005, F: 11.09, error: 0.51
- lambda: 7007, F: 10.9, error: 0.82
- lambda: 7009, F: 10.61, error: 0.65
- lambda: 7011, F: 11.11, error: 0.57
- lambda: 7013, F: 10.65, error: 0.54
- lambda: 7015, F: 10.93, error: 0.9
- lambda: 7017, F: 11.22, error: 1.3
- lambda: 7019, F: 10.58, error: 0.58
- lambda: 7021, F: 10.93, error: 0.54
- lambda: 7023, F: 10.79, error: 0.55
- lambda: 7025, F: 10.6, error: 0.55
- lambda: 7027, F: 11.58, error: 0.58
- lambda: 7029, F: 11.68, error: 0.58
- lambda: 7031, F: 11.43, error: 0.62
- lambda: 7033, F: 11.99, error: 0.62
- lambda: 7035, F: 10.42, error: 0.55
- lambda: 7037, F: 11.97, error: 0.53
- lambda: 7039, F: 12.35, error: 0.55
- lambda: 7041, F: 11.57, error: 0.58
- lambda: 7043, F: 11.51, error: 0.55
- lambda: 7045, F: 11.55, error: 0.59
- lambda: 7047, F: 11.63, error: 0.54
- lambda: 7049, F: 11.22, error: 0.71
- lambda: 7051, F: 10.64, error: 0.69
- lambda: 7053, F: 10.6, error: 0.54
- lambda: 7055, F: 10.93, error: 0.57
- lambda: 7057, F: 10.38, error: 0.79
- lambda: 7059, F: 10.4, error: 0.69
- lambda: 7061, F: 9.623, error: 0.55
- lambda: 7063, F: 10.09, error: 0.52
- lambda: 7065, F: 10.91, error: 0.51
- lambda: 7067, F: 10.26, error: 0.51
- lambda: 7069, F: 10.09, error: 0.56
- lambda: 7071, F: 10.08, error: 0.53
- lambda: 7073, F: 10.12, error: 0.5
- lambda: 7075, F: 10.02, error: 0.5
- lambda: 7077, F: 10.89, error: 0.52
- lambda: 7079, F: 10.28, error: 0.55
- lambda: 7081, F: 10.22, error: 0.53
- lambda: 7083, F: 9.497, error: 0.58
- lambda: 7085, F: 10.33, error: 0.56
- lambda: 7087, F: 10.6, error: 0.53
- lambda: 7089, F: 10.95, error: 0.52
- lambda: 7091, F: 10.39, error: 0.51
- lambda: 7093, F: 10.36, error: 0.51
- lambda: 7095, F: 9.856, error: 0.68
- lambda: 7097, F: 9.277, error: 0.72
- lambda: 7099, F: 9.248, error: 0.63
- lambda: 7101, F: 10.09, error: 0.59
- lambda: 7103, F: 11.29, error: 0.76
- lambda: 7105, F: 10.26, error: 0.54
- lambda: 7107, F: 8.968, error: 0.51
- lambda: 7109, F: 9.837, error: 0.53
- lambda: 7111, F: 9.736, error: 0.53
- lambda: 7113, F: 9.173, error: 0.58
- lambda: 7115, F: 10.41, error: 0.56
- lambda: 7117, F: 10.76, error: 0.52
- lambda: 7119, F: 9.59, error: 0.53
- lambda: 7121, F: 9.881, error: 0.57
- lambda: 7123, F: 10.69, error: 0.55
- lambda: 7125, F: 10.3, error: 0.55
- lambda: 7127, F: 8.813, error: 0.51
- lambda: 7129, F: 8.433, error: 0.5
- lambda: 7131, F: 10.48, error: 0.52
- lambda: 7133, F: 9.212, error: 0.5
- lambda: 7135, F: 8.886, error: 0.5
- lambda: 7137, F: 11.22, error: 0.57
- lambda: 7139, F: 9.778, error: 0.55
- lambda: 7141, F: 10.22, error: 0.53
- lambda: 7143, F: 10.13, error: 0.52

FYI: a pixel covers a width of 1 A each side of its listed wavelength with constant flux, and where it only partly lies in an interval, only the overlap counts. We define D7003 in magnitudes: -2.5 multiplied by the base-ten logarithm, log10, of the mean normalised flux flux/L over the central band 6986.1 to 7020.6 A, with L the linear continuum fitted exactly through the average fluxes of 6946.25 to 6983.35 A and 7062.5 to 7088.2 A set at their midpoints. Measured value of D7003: -0.03 mag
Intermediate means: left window 10.6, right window 10.3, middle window 10.8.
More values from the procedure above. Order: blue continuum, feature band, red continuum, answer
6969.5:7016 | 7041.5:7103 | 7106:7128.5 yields -0.031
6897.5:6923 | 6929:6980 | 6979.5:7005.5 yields 0.018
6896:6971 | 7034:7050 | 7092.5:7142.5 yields -0.129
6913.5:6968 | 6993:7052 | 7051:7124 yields -0.075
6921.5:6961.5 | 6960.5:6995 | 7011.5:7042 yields 0.027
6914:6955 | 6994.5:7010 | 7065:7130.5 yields -0.046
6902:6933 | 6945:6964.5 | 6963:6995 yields 0.042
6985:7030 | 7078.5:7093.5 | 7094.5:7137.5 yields -0.024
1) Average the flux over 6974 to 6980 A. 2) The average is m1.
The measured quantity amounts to 10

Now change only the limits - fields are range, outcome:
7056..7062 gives 10.1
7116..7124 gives 10.2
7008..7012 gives 10.9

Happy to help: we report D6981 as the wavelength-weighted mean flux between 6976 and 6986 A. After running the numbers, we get 10.8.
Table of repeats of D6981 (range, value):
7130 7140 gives 9.92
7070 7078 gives 10.3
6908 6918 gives 10.8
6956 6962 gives 10.7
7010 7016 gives 10.9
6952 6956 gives 10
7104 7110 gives 9.69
